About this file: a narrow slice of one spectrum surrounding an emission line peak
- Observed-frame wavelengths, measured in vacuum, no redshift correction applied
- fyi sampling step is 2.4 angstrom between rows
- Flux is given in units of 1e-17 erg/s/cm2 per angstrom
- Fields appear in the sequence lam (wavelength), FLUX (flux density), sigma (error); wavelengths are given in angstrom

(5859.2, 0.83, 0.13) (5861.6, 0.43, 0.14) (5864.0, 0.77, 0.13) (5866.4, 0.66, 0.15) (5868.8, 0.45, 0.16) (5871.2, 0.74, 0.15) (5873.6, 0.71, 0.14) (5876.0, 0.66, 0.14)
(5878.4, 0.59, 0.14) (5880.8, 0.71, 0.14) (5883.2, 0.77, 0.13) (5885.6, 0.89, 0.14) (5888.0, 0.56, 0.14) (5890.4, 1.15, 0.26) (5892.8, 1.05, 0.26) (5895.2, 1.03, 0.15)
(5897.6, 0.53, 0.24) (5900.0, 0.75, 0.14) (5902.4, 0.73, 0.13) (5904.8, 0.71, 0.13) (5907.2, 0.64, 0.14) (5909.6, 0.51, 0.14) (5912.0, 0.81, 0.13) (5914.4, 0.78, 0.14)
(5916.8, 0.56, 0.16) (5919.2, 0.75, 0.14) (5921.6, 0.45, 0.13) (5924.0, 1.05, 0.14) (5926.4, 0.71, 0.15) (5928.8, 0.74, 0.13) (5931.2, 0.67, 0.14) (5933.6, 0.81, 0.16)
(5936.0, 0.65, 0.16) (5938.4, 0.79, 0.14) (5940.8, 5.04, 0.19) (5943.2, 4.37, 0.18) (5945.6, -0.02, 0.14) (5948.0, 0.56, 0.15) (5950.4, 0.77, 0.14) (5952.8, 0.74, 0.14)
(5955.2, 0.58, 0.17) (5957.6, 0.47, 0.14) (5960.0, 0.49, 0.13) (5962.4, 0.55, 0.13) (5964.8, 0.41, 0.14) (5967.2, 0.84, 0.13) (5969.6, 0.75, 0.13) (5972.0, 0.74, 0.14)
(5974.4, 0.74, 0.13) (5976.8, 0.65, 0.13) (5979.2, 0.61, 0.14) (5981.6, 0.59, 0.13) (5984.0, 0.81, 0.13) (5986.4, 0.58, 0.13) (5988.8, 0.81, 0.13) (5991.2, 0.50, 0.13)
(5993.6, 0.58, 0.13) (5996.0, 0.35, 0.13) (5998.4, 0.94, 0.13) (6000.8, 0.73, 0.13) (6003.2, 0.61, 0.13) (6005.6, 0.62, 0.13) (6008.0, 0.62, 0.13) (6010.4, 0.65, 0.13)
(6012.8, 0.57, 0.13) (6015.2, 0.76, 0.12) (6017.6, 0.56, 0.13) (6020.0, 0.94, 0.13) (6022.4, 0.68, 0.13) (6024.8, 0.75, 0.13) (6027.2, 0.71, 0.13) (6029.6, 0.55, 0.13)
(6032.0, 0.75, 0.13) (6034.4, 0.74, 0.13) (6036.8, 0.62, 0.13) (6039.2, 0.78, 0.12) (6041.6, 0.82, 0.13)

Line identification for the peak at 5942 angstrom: H-beta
